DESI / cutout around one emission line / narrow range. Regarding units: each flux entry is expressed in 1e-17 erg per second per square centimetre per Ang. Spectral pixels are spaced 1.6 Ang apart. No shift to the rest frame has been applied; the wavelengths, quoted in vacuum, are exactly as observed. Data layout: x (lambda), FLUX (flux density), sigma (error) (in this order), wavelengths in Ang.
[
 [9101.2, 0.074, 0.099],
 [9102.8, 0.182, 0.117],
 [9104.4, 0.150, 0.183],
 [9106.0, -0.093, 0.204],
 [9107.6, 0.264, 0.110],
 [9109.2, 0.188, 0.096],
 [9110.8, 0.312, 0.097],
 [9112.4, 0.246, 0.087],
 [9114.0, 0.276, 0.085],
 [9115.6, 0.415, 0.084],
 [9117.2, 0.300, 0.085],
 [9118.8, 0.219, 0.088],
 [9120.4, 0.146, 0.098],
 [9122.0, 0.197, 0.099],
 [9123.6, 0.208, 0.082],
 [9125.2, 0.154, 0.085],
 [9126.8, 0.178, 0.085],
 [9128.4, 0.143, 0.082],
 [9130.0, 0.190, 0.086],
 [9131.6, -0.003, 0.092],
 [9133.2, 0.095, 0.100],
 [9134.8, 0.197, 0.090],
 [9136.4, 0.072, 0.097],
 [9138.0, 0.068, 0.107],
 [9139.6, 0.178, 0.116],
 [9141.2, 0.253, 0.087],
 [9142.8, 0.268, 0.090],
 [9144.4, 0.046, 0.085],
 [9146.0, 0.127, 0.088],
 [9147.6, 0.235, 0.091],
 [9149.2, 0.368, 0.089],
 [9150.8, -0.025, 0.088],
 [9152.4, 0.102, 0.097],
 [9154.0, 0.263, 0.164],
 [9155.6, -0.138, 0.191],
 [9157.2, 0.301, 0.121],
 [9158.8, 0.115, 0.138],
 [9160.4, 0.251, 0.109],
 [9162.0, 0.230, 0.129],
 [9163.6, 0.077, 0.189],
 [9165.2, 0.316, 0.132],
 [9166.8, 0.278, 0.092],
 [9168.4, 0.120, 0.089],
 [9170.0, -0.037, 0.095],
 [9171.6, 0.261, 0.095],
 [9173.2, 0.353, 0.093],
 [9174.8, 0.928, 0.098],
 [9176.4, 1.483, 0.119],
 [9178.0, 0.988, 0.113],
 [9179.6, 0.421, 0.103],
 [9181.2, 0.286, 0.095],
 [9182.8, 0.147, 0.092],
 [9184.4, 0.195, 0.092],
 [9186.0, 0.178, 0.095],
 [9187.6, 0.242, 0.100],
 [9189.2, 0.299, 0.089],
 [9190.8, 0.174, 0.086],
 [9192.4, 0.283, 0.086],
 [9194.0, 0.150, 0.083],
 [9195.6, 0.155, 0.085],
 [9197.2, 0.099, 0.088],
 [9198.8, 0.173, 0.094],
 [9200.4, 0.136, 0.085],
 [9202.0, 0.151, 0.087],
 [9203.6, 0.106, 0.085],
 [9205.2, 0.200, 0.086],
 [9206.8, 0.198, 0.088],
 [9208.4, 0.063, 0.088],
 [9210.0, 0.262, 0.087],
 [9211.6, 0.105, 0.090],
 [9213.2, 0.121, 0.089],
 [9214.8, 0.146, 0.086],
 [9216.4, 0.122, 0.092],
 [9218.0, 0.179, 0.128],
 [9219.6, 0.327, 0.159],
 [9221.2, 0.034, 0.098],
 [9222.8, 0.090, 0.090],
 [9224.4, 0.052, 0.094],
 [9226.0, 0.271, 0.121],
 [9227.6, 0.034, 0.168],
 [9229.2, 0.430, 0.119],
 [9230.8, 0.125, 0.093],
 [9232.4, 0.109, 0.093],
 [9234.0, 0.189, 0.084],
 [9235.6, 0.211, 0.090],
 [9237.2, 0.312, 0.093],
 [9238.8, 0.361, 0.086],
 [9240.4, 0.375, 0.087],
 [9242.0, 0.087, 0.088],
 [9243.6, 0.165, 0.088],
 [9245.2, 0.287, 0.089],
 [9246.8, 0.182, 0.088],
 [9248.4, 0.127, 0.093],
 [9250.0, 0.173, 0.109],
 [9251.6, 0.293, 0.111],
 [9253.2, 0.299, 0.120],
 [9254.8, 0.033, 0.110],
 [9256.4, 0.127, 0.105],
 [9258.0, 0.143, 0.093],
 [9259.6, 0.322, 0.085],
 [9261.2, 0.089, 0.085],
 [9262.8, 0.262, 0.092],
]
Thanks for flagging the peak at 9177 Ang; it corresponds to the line H-beta 4861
